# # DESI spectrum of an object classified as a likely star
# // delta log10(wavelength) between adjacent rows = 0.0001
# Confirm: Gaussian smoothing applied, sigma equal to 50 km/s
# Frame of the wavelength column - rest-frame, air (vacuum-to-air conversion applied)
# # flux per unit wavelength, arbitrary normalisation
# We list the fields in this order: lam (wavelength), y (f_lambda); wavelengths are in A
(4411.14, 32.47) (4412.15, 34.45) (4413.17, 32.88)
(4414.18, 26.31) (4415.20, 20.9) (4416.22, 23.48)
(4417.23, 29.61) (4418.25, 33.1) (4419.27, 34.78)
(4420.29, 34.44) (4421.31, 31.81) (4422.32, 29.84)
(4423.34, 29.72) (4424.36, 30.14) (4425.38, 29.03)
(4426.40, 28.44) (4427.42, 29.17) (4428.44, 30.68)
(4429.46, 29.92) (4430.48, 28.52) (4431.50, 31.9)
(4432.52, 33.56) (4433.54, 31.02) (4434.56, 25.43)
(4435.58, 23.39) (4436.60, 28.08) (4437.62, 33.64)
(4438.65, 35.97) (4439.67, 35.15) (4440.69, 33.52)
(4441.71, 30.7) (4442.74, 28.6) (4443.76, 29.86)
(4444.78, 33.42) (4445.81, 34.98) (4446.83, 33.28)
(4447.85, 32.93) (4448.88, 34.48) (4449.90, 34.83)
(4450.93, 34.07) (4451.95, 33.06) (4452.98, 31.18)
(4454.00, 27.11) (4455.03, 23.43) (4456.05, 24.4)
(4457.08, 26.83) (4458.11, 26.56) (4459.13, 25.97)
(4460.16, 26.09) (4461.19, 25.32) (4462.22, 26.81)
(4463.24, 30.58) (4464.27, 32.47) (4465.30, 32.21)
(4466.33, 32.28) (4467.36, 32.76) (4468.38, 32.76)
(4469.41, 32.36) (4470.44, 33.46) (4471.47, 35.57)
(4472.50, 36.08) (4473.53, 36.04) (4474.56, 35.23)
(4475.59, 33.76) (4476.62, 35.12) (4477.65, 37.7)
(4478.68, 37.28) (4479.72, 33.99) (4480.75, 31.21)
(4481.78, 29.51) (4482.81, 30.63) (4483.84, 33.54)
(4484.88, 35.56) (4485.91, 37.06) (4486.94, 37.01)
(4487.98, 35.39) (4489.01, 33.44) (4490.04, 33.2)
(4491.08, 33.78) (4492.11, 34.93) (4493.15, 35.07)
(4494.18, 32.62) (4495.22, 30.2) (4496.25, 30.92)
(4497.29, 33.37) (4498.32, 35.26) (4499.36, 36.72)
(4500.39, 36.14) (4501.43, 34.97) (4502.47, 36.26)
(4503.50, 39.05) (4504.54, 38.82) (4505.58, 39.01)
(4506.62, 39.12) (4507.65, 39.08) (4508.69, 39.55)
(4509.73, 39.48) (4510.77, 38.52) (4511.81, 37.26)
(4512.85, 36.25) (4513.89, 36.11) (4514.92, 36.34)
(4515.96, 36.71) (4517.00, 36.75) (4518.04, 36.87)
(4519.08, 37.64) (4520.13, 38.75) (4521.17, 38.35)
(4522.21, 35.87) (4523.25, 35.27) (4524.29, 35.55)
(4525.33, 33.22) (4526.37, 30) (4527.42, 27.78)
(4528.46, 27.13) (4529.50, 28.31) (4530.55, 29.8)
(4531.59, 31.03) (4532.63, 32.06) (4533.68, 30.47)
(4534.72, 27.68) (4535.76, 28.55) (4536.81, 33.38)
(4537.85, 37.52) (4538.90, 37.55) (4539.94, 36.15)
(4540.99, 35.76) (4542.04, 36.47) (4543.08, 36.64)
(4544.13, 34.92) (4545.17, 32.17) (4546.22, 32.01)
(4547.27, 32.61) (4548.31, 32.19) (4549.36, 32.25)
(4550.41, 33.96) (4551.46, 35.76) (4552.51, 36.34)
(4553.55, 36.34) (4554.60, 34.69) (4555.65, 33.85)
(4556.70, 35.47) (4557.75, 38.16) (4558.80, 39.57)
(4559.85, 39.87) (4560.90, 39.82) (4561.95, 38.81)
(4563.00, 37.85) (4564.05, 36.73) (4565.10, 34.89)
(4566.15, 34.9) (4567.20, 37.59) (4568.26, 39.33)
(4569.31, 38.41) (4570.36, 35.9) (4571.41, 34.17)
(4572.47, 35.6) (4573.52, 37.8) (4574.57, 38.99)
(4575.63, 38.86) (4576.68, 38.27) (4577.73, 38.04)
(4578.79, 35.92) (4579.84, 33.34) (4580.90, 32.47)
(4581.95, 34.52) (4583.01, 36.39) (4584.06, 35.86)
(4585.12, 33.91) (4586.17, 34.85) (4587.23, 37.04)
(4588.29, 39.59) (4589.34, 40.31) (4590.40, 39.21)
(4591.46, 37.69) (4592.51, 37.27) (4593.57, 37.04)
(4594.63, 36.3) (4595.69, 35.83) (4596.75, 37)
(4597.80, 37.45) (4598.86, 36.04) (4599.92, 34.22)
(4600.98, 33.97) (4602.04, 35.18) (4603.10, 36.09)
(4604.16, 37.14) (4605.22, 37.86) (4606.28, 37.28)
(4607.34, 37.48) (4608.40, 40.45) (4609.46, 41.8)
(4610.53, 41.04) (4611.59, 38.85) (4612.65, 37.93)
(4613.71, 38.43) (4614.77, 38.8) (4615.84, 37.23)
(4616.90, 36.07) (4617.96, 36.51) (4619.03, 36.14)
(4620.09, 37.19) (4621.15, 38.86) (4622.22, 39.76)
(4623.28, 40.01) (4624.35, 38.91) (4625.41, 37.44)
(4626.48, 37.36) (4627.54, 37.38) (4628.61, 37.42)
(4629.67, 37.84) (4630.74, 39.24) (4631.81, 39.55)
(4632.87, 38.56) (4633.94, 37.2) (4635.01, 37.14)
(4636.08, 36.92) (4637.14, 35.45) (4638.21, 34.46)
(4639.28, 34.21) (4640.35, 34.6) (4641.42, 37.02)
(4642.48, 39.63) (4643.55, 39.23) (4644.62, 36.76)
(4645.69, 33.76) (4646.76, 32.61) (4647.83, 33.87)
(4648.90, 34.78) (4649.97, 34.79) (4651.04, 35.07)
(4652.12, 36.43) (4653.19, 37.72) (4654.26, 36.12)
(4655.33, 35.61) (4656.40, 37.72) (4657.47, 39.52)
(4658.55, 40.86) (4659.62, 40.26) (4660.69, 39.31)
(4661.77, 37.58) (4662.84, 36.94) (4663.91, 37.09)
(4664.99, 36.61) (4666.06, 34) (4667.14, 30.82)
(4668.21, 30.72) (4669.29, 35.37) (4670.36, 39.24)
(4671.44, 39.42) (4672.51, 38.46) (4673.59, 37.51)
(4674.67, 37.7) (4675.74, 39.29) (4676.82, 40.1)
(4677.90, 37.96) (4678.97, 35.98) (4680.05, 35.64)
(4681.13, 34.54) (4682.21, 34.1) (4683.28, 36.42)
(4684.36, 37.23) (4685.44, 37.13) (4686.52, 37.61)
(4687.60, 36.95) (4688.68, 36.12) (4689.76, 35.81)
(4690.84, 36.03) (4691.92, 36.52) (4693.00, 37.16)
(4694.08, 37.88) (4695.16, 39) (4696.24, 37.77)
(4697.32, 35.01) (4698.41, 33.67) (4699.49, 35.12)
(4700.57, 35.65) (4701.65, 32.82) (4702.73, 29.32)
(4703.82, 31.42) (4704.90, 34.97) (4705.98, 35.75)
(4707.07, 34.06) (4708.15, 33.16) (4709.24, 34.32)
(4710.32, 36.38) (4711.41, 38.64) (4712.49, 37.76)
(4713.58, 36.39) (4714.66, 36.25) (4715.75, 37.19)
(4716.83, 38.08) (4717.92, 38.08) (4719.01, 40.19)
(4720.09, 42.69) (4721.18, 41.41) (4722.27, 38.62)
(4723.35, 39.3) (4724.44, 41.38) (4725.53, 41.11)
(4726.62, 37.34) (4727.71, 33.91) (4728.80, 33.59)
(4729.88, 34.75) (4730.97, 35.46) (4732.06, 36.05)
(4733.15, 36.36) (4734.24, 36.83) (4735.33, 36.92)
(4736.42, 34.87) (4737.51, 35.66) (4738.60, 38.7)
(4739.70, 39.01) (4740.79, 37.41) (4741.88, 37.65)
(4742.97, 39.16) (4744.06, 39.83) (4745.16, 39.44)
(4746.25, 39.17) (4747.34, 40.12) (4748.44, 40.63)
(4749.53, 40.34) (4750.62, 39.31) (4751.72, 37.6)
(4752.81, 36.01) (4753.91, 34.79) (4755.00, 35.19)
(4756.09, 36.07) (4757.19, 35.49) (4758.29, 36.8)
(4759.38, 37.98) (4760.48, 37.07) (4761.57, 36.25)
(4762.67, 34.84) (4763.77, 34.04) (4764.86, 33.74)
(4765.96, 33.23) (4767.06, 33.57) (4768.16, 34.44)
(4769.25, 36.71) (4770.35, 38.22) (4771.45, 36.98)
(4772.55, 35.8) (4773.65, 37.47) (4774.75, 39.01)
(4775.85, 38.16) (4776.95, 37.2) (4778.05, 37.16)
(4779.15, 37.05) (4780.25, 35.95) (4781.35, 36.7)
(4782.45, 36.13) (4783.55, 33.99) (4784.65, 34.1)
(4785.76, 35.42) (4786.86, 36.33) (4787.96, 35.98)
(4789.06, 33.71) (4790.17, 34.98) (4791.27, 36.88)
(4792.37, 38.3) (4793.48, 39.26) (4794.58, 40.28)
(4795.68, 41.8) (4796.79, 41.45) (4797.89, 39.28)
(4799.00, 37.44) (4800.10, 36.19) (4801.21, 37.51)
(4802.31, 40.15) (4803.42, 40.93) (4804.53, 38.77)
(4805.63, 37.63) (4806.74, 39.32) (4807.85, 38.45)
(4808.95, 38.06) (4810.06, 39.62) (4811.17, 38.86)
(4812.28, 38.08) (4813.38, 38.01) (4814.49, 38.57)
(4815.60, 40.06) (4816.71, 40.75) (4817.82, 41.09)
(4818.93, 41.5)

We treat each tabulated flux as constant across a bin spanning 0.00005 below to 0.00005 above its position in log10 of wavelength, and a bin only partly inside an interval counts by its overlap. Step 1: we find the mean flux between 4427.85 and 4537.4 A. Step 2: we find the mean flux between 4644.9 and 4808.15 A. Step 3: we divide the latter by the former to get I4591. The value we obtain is 1.12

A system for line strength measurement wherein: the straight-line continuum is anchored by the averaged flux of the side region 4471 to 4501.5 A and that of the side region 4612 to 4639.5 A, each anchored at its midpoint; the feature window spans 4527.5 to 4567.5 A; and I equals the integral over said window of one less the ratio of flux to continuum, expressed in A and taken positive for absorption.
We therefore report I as 1.6 A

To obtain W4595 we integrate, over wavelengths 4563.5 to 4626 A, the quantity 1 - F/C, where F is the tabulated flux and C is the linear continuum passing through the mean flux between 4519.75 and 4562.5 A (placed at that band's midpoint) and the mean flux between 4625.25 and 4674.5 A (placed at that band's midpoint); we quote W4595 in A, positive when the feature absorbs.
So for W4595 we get -3.0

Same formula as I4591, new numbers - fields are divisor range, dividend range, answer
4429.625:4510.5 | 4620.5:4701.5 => 1.12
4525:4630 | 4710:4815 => 1.04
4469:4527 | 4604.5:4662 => 1.06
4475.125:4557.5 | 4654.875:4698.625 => 1.07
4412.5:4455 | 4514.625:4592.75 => 1.15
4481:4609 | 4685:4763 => 1.04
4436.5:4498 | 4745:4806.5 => 1.15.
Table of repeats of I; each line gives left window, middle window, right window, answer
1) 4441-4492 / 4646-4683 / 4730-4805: -1.19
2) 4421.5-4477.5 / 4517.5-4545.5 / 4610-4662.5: 0.21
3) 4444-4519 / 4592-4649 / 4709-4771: -2.46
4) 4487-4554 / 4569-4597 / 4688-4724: -1.09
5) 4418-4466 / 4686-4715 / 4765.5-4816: 0.03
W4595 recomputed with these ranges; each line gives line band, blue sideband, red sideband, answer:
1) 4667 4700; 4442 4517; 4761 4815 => -0.58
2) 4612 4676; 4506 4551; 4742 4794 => -2.62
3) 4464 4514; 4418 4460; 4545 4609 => -3.60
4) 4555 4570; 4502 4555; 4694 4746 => -0.96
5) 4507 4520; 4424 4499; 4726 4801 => -1.94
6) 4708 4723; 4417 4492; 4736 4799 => -0.73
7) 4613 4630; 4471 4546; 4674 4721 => -0.99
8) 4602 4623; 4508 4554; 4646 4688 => -1.39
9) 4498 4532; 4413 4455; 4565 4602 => -1.85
